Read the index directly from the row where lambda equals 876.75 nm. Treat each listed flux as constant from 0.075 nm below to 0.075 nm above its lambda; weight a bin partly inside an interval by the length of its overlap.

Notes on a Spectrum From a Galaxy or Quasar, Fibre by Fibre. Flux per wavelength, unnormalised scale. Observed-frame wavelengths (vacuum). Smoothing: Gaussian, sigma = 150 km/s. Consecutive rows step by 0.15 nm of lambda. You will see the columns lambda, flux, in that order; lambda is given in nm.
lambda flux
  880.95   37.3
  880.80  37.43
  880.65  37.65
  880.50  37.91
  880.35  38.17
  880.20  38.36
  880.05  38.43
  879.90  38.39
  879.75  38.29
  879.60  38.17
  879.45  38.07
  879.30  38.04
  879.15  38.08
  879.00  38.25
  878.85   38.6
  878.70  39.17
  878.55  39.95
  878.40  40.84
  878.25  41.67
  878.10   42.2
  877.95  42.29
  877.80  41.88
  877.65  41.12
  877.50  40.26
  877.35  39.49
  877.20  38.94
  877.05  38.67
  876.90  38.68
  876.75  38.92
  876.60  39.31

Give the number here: 38.92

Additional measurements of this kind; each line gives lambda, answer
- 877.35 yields 39.49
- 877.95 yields 42.29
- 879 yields 38.25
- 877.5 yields 40.26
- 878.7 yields 39.17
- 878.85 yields 38.6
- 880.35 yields 38.17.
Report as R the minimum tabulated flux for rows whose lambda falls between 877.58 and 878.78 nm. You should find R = 39.17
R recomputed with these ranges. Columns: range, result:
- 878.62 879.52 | 38.04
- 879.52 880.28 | 38.17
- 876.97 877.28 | 38.67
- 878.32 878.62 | 39.95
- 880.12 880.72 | 37.65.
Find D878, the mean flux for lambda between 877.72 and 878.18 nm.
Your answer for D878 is 42.1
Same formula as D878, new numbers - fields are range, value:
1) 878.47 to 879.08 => 39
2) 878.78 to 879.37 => 38.2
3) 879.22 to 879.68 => 38.1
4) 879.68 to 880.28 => 38.4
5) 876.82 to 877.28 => 38.8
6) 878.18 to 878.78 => 40.4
